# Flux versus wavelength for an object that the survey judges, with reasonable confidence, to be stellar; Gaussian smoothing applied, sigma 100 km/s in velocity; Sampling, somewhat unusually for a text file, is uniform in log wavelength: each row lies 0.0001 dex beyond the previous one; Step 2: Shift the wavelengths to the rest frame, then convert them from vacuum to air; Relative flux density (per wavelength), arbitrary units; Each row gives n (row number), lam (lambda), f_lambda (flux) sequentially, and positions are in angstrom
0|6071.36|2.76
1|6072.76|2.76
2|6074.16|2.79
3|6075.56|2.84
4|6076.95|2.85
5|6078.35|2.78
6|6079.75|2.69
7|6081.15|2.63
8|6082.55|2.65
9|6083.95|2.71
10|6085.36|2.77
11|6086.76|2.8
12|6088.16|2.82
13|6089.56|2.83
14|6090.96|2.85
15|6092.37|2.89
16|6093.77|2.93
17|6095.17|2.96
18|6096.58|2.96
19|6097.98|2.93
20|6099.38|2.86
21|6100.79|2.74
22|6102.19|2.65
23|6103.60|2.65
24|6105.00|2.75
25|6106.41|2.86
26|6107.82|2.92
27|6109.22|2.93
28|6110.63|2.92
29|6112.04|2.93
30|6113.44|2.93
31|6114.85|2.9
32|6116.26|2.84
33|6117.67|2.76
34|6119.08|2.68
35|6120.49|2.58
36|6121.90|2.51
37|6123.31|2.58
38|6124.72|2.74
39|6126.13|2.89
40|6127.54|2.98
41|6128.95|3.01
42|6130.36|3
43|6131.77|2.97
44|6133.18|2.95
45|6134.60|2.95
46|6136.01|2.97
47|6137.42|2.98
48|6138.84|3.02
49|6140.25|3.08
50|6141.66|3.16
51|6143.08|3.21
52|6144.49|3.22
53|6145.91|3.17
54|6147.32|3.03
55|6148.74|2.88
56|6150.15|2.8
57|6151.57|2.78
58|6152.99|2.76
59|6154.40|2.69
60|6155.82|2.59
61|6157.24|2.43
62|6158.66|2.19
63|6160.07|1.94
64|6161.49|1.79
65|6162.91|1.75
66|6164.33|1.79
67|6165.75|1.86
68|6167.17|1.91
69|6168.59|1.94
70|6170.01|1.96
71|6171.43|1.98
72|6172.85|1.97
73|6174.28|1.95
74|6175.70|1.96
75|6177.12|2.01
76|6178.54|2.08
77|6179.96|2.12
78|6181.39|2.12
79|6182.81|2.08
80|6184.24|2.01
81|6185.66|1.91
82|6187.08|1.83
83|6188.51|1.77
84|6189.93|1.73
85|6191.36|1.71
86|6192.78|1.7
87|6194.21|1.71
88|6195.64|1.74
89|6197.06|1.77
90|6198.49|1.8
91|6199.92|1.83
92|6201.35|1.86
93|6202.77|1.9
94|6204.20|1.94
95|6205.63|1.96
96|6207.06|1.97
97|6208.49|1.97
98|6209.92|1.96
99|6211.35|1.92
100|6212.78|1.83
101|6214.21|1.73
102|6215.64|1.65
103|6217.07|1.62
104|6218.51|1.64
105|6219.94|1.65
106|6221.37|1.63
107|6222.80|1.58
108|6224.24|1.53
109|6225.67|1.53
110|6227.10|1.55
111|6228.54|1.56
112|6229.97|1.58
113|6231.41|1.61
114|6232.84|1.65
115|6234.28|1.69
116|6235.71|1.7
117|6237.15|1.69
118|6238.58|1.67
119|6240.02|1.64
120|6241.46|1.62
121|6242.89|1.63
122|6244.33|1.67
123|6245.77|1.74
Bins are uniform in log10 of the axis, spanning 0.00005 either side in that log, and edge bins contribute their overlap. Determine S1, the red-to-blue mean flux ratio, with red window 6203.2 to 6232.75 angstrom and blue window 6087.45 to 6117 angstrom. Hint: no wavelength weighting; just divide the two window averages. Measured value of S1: 0.6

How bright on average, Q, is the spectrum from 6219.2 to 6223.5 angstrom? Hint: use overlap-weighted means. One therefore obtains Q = 1.62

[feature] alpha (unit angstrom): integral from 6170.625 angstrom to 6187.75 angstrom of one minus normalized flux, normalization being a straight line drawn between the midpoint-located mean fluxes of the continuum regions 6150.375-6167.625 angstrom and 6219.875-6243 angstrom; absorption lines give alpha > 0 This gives 0.46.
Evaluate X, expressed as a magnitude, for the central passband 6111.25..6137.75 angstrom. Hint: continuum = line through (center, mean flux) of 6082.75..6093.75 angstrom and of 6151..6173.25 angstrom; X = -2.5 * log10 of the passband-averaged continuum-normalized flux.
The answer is -0.15 mag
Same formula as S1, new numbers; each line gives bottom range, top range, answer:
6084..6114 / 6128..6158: 1.03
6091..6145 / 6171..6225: 0.64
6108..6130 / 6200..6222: 0.64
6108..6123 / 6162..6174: 0.68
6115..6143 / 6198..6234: 0.60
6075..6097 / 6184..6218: 0.65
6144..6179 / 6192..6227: 0.77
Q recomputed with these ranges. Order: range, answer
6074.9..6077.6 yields 2.85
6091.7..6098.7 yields 2.94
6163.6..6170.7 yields 1.89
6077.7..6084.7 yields 2.69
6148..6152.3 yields 2.82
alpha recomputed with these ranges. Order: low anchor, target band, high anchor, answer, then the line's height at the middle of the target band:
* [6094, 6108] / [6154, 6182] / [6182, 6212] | 1.4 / 2.15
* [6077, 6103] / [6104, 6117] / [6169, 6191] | -1.3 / 2.61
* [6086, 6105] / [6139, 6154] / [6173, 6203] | -4.5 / 2.31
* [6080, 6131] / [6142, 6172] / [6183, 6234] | -1.6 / 2.28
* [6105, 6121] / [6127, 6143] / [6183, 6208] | -2.8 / 2.57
